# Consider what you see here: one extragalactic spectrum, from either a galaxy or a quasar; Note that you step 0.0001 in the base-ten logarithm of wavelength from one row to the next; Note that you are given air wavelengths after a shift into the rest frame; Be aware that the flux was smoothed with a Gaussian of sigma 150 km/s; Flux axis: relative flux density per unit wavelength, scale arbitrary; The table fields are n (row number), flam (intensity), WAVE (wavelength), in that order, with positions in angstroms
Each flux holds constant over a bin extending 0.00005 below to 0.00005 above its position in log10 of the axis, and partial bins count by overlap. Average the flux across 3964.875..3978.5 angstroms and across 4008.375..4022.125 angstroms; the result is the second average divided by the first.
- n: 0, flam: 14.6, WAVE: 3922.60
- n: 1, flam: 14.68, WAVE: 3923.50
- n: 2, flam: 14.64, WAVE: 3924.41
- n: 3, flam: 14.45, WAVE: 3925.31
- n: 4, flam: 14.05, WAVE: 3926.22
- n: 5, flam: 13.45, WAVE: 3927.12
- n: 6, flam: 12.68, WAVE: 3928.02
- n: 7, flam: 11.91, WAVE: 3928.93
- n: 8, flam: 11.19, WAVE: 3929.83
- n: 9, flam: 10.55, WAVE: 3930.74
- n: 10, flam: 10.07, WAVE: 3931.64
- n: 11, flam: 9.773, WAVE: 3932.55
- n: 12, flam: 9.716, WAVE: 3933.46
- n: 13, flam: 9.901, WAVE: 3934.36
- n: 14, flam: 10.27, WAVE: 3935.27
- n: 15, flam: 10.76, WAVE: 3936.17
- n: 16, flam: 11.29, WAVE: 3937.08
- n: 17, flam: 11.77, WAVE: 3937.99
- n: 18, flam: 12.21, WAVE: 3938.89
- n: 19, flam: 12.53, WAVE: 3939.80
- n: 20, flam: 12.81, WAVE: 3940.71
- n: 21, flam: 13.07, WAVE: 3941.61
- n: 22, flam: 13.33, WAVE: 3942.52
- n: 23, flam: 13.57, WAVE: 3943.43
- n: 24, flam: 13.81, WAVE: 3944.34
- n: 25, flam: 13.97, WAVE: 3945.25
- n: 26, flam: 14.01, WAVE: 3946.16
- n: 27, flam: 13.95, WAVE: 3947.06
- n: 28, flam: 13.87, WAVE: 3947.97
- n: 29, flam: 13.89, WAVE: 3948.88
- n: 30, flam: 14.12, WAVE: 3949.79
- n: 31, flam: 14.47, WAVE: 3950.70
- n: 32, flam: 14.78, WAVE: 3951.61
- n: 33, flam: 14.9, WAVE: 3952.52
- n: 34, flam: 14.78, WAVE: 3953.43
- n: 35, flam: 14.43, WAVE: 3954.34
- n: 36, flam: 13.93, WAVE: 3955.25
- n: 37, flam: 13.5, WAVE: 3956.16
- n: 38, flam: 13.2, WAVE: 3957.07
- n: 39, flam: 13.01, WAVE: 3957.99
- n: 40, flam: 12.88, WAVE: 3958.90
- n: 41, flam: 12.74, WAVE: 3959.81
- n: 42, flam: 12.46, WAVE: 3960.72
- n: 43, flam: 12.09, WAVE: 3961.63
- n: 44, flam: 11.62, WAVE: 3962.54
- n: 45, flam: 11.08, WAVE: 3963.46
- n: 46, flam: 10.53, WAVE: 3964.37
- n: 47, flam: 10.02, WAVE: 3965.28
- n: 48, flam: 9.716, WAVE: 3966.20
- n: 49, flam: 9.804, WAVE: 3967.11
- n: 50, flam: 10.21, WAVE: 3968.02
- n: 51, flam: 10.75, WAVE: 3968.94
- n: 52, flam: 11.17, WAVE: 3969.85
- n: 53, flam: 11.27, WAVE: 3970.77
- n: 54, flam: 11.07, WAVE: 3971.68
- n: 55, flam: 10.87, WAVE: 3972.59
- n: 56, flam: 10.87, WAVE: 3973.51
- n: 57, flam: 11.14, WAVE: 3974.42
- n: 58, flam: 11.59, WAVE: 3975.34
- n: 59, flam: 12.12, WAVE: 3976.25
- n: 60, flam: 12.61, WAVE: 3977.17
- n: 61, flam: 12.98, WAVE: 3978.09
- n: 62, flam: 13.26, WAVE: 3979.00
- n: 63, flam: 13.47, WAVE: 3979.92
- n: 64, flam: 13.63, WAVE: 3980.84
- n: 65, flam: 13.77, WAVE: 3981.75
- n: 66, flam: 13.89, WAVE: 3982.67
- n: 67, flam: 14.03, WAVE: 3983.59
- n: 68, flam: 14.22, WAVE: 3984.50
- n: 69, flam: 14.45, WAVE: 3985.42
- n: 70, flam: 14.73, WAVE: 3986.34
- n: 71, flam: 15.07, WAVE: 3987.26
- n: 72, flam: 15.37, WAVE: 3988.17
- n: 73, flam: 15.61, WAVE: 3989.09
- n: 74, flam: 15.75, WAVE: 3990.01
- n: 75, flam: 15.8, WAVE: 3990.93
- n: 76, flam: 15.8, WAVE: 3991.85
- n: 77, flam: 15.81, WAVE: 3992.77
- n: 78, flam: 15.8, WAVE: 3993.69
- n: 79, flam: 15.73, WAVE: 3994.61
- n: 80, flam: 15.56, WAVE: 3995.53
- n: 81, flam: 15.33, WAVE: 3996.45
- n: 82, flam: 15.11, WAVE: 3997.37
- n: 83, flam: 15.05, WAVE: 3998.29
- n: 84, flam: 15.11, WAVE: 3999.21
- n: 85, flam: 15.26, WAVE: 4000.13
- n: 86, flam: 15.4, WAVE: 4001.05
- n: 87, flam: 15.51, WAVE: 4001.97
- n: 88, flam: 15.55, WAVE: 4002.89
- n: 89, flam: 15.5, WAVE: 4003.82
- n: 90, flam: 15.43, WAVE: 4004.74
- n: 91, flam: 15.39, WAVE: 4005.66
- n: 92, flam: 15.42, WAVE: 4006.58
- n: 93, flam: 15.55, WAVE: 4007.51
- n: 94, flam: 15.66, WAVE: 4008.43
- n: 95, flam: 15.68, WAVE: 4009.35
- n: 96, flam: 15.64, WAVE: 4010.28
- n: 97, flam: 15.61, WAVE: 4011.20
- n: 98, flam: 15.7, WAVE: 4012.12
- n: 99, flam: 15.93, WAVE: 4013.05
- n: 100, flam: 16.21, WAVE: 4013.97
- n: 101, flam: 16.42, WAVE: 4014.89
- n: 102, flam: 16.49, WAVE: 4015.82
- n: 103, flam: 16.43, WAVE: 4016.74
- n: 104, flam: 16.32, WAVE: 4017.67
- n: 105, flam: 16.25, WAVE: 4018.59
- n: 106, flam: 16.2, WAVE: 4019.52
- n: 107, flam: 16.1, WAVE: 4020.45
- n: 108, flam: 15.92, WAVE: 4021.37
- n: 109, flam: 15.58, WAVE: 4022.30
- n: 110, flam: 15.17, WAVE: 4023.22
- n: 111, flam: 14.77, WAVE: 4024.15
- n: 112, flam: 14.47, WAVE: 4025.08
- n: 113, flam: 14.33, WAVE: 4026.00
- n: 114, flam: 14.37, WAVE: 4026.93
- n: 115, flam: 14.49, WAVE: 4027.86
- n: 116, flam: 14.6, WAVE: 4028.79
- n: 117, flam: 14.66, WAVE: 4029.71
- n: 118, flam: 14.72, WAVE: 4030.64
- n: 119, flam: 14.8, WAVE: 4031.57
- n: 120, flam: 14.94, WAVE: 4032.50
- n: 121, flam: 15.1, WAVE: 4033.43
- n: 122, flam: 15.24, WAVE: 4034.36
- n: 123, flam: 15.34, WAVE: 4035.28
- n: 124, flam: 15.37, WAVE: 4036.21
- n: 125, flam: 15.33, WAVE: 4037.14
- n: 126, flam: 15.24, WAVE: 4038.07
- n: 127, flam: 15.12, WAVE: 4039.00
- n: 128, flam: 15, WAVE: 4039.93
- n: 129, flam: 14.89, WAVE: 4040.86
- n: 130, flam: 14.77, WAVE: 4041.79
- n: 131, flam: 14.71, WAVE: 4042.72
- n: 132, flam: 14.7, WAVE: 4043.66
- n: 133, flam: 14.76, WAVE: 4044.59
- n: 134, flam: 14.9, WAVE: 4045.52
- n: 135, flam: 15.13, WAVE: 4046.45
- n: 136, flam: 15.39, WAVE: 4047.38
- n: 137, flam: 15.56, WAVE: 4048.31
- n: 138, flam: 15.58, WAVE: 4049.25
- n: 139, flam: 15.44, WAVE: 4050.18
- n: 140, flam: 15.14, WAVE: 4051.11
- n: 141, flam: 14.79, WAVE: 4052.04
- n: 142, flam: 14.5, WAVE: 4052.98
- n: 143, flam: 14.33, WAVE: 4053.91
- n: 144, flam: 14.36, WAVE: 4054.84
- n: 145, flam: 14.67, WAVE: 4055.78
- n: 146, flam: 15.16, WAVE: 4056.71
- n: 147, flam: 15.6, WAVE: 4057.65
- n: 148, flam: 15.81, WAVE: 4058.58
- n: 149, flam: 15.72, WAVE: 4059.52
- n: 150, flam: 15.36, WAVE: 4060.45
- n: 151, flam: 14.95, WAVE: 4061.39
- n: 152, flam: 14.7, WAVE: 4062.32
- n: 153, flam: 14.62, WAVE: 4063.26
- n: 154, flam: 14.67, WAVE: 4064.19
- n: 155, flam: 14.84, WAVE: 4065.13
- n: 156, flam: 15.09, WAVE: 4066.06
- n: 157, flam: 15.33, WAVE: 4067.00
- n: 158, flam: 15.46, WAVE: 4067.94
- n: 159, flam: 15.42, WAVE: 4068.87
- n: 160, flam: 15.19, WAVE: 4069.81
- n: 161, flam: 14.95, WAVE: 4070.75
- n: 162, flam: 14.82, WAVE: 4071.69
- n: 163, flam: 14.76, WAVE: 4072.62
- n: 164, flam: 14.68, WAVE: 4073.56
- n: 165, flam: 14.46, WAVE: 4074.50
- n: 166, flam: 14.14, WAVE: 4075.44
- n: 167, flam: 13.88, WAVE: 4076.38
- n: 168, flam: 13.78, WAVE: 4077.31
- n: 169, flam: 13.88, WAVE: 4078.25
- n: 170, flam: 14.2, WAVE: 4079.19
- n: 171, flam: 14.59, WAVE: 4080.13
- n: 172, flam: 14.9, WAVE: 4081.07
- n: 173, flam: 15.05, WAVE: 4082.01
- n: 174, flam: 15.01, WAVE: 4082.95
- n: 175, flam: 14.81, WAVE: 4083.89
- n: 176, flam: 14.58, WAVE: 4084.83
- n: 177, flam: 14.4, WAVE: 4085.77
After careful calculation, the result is 1.4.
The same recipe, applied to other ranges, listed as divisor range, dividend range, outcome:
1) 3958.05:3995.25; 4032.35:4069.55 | 1.17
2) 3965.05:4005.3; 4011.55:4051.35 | 1.12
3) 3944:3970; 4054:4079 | 1.16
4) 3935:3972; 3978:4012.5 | 1.20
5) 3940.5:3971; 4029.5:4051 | 1.18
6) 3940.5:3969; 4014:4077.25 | 1.17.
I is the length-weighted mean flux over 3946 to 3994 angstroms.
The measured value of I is 13.1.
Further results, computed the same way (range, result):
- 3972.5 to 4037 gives 14.9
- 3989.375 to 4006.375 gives 15.5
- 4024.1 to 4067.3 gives 15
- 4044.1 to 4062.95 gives 15.1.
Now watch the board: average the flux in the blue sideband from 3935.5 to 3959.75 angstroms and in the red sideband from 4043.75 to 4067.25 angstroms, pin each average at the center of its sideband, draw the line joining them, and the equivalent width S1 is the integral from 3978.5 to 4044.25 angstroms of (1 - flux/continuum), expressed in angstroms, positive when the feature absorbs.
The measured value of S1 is -3.9 angstroms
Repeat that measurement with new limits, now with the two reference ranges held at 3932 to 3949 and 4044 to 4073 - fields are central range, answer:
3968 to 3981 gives 1.3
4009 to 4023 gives -1.9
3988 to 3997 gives -1.4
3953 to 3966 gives 0.2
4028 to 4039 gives -0.4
